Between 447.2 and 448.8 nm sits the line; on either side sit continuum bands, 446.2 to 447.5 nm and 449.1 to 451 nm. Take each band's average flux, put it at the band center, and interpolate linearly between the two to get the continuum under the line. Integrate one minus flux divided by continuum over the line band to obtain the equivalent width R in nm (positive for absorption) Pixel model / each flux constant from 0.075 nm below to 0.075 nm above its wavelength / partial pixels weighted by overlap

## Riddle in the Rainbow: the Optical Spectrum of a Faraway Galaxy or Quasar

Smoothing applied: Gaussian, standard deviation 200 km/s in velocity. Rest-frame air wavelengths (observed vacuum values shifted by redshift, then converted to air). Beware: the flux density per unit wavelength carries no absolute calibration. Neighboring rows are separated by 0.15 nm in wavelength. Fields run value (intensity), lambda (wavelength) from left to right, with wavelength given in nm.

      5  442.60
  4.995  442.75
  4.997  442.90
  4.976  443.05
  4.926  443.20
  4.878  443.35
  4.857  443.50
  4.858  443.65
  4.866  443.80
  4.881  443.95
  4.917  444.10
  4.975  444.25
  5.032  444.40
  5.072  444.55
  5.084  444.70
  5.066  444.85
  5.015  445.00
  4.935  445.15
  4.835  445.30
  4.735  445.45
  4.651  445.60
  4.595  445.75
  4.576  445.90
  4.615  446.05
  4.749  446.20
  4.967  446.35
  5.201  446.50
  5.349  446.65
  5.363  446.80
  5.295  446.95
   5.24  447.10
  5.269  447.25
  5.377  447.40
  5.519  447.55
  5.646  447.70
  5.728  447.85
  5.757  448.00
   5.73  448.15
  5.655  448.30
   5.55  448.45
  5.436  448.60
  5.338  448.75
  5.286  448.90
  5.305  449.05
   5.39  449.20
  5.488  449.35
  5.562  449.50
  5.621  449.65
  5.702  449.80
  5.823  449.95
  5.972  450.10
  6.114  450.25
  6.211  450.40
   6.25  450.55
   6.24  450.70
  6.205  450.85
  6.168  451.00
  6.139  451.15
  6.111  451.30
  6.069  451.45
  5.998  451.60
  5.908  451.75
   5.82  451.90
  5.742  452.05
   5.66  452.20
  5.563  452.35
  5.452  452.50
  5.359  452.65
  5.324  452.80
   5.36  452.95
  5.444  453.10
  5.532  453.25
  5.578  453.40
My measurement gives -0.03 nm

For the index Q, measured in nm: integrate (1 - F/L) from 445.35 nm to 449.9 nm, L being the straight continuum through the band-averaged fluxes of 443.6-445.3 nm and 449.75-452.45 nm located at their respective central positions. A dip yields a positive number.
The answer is 0.14 nm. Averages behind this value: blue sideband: 4.97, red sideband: 5.98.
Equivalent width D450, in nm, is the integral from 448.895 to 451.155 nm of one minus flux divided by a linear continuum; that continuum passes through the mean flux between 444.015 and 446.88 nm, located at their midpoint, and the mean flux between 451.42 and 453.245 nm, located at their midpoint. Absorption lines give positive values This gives -0.19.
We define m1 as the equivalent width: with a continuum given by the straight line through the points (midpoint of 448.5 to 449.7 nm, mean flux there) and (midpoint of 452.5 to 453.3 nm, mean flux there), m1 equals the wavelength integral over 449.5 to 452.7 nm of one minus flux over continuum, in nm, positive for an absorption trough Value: -0.291 nm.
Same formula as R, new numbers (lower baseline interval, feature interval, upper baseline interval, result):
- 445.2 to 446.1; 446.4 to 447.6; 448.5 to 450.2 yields -0.08 nm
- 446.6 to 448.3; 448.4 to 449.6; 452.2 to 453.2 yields 0.01 nm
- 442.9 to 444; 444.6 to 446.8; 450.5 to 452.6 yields 0.12 nm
